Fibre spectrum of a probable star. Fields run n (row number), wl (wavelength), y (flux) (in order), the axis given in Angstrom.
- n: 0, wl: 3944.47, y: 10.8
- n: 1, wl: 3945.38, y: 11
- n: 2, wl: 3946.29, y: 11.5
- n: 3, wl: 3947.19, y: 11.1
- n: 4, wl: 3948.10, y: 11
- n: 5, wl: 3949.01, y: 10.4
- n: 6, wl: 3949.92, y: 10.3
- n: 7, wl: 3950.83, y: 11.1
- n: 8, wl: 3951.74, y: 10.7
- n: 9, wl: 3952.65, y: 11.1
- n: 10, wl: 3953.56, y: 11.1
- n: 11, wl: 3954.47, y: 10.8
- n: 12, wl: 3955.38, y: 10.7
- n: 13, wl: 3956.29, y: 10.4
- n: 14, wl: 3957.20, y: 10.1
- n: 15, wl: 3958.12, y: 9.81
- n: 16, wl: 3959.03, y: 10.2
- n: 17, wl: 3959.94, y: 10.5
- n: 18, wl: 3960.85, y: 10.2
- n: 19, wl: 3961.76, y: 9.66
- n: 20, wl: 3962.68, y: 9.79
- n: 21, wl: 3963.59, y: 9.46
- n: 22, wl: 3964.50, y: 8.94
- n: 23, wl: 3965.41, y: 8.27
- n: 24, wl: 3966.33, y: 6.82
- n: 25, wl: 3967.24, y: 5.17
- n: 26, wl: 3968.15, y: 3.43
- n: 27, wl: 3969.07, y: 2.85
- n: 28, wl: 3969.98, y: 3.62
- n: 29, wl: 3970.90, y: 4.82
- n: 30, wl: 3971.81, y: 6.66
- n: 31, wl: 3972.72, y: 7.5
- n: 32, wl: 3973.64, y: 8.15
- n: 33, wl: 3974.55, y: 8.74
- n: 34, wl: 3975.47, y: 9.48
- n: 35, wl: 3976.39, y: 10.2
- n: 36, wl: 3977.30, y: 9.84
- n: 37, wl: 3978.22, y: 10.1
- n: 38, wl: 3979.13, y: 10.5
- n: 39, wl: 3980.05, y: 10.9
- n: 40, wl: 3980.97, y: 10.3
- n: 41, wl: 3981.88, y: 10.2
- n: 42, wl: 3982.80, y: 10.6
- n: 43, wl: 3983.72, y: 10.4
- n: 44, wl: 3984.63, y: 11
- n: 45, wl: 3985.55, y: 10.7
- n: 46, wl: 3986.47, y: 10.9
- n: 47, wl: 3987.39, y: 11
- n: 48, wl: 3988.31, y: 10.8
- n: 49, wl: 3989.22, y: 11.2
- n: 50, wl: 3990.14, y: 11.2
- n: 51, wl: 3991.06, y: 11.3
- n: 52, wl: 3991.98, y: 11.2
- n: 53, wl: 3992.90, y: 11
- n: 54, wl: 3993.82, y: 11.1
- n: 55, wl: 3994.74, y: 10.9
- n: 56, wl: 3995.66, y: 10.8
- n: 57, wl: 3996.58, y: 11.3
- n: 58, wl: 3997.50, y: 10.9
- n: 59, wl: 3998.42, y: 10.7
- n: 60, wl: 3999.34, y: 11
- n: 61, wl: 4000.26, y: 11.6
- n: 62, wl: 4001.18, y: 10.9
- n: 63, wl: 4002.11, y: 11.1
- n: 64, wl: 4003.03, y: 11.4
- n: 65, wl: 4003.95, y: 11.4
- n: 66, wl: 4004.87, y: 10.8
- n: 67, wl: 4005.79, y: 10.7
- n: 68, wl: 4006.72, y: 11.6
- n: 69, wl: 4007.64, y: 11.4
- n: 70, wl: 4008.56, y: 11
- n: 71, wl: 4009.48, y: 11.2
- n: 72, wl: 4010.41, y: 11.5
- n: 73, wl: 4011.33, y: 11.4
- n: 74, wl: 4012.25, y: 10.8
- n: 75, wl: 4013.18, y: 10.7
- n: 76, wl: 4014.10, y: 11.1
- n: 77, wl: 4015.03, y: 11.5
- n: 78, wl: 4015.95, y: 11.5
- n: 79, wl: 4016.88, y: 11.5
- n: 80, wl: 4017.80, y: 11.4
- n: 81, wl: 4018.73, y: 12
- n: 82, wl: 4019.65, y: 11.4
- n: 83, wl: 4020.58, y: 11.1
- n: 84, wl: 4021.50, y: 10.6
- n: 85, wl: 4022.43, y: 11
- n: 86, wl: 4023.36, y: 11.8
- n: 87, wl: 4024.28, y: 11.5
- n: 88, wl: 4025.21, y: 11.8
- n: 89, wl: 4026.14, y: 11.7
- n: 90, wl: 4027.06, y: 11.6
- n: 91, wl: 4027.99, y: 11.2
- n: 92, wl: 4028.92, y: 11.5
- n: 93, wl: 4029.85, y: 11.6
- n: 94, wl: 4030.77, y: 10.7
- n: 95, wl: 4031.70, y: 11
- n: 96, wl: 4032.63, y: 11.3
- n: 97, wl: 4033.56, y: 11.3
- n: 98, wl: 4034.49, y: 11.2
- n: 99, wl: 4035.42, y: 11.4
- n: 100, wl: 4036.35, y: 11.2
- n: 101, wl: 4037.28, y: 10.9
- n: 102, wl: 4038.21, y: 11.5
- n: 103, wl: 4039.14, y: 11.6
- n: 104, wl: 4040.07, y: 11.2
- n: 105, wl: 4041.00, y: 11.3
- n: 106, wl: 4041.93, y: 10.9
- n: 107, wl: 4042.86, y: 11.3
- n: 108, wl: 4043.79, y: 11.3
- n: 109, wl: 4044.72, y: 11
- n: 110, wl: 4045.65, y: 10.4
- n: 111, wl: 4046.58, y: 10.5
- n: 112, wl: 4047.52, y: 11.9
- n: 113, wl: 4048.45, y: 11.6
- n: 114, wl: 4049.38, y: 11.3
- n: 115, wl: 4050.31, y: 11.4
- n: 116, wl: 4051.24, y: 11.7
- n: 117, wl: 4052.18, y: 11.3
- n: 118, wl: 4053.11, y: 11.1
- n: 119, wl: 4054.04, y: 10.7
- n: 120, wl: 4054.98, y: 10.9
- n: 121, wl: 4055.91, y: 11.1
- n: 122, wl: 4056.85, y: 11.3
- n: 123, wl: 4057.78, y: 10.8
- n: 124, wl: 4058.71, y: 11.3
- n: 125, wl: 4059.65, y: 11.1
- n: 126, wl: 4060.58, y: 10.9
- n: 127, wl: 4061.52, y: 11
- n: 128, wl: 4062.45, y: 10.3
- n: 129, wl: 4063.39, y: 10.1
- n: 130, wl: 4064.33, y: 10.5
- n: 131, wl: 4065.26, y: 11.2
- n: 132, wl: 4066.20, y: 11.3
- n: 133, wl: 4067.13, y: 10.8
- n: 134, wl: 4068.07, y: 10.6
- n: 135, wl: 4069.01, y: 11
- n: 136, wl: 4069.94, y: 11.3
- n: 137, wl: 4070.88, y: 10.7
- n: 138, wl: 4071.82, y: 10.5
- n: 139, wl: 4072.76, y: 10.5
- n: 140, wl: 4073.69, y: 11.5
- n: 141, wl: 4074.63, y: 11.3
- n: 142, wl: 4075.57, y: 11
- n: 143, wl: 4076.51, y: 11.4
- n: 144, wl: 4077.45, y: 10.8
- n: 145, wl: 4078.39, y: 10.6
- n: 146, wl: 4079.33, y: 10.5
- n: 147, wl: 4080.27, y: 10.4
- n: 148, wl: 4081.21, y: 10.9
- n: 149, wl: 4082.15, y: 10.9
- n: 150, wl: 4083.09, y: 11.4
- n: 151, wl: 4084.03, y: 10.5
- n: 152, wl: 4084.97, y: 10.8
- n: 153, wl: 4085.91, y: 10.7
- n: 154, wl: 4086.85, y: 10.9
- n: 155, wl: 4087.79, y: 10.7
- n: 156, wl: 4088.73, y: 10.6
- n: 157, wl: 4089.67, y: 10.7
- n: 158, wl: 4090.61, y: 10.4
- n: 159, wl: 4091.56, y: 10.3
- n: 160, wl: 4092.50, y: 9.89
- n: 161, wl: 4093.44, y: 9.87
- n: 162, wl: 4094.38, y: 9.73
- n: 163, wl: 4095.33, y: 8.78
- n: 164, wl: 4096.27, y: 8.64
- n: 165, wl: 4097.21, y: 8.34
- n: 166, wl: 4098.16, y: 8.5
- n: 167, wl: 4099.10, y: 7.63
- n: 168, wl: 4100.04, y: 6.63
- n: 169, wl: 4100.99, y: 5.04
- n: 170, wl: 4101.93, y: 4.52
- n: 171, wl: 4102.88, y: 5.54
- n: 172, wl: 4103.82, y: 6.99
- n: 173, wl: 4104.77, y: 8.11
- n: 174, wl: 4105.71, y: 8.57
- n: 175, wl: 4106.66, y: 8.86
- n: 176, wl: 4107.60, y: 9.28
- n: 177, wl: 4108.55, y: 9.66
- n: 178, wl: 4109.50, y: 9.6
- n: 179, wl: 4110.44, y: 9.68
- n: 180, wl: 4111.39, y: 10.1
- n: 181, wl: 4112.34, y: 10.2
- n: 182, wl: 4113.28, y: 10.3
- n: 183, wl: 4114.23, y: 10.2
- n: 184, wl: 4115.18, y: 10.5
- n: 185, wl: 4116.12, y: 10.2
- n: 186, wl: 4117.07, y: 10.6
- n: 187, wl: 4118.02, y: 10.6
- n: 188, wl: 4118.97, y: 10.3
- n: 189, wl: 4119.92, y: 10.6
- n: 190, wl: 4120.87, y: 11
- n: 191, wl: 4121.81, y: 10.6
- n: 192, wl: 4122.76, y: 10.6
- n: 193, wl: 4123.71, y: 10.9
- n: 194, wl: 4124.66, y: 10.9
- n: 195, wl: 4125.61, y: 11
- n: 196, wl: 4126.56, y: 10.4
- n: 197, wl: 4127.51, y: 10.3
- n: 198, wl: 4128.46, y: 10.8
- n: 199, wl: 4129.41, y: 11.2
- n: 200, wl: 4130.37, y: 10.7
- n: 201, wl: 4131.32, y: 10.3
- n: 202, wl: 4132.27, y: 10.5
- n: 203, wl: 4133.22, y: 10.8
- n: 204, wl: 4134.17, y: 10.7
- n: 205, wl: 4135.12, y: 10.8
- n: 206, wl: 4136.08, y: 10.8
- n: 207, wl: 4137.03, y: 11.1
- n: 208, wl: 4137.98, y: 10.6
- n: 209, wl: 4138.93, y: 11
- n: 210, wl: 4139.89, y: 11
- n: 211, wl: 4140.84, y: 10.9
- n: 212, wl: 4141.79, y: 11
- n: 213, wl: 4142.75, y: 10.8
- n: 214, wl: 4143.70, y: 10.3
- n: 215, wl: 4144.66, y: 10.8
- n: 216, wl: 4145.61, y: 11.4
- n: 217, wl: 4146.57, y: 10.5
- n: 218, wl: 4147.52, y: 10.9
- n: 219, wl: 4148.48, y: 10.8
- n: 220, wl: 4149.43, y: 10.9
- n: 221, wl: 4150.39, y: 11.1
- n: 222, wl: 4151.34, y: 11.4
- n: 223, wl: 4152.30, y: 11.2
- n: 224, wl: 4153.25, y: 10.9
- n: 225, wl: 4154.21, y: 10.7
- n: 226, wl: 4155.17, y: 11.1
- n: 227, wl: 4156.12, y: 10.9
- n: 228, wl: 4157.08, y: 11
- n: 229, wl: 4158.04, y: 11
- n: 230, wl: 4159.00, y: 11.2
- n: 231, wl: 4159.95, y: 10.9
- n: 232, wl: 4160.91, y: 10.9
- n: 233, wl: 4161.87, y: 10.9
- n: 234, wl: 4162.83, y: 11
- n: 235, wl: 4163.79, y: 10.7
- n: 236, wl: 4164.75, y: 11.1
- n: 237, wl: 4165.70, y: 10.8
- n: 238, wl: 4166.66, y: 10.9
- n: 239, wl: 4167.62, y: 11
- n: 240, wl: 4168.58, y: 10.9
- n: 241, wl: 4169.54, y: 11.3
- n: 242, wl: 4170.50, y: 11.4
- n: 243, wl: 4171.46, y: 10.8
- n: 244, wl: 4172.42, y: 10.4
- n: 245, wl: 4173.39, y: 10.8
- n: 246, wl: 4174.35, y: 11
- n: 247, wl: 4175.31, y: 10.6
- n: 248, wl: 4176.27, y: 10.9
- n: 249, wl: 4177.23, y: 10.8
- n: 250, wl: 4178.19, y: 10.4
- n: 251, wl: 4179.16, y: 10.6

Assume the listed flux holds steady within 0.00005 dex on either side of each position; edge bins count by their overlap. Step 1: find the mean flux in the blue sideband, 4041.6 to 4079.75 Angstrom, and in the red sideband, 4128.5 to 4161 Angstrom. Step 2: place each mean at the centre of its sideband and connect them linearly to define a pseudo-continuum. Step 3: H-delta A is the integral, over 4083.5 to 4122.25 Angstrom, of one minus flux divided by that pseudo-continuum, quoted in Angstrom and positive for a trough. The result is 5.5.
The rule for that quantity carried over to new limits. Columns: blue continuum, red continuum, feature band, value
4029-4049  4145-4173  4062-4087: 0.68 Angstrom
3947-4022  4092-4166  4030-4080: -4.49 Angstrom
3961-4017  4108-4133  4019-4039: -2.41 Angstrom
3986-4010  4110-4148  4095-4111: 4.21 Angstrom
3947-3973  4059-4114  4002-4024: -4.71 Angstrom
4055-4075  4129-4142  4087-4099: 1.32 Angstrom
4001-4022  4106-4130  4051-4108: 3.30 Angstrom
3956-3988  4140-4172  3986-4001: -3.15 Angstrom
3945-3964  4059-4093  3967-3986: 3.94 Angstrom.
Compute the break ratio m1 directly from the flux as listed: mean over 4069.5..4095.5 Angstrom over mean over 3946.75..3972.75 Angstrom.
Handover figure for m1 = 1.2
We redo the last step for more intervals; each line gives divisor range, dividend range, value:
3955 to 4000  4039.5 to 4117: 1.07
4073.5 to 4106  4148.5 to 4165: 1.16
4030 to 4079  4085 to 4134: 0.87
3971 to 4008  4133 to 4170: 1.04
